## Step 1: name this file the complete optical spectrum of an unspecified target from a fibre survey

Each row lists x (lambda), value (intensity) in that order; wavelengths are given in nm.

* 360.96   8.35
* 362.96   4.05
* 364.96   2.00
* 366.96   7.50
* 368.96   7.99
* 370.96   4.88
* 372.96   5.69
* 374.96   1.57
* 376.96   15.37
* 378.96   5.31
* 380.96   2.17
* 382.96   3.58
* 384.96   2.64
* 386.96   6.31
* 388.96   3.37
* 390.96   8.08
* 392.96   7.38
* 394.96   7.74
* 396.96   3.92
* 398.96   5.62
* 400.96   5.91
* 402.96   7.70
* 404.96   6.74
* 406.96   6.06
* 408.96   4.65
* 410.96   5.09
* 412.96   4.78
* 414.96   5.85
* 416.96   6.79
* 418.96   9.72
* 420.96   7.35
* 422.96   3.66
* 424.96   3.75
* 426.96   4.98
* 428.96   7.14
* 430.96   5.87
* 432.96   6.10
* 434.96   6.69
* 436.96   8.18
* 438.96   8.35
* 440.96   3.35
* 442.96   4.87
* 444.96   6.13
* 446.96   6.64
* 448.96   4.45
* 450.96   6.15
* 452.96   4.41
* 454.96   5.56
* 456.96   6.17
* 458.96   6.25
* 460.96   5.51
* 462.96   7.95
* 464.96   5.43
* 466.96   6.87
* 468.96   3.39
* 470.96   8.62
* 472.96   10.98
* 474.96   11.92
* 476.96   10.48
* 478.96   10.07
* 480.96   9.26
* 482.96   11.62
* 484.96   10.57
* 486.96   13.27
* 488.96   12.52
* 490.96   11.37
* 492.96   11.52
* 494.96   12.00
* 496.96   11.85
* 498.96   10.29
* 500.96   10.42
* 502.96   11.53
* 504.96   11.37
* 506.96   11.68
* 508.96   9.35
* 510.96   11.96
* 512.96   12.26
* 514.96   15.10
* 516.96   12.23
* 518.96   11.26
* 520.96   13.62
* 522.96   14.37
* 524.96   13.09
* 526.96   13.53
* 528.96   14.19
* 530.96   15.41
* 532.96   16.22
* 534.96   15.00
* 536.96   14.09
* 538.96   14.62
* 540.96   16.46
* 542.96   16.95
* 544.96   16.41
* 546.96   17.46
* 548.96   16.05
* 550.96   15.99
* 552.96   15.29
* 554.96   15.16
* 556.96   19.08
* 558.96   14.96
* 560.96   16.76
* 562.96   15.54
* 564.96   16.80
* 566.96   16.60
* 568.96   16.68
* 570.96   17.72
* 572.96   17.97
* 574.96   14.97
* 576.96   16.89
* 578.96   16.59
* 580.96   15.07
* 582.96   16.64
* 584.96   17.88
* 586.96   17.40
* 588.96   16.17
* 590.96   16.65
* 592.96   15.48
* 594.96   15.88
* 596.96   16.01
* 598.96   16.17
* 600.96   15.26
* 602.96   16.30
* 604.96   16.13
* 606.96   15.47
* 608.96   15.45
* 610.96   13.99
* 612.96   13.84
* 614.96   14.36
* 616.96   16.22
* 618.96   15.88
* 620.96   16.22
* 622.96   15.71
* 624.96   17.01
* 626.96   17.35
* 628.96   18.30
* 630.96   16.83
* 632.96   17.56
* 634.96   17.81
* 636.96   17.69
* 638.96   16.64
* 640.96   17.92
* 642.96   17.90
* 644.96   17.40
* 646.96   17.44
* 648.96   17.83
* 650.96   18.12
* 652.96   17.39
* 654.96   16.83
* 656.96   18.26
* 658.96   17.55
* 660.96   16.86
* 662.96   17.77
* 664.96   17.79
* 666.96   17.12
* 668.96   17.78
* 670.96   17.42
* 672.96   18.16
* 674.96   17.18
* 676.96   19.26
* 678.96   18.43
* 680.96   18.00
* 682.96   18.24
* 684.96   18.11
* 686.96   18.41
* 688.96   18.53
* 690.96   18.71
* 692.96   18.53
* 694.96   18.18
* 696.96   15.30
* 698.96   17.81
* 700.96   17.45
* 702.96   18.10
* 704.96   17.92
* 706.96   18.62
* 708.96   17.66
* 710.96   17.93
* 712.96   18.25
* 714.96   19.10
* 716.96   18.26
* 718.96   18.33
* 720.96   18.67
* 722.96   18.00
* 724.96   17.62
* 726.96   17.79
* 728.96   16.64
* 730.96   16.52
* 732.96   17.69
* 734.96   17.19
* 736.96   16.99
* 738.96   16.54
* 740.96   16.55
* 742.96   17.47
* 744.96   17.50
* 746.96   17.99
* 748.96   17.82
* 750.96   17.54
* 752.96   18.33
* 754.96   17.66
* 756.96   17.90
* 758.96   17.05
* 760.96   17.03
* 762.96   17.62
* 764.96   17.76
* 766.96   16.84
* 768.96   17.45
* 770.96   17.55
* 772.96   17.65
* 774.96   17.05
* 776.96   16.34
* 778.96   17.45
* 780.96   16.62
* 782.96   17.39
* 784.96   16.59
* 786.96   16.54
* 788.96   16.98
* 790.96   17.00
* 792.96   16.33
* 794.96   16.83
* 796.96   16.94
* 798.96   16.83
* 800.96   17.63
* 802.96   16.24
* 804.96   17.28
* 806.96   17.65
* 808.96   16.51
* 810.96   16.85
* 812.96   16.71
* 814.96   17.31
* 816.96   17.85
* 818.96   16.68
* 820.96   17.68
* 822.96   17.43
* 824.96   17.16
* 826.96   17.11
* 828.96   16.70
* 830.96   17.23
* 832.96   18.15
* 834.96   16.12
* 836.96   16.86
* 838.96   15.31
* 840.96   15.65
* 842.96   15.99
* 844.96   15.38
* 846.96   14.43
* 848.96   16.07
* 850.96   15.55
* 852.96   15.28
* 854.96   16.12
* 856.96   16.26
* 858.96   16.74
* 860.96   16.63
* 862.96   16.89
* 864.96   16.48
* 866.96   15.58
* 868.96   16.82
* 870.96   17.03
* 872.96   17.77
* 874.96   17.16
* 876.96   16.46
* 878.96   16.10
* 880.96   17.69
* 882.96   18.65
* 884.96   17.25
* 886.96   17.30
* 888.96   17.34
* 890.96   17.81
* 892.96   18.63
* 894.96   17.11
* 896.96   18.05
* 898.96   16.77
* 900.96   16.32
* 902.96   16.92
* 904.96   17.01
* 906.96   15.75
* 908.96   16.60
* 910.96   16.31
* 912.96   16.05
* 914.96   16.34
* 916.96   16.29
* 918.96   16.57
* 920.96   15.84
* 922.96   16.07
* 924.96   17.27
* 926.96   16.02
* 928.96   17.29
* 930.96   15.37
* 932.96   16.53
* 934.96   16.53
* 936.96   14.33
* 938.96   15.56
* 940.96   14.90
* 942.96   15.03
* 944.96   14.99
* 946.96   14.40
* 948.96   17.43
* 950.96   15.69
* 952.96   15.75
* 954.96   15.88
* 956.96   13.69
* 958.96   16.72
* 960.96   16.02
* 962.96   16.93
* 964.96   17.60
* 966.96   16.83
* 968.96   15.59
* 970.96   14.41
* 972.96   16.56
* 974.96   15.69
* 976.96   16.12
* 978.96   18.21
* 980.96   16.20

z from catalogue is 0.183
